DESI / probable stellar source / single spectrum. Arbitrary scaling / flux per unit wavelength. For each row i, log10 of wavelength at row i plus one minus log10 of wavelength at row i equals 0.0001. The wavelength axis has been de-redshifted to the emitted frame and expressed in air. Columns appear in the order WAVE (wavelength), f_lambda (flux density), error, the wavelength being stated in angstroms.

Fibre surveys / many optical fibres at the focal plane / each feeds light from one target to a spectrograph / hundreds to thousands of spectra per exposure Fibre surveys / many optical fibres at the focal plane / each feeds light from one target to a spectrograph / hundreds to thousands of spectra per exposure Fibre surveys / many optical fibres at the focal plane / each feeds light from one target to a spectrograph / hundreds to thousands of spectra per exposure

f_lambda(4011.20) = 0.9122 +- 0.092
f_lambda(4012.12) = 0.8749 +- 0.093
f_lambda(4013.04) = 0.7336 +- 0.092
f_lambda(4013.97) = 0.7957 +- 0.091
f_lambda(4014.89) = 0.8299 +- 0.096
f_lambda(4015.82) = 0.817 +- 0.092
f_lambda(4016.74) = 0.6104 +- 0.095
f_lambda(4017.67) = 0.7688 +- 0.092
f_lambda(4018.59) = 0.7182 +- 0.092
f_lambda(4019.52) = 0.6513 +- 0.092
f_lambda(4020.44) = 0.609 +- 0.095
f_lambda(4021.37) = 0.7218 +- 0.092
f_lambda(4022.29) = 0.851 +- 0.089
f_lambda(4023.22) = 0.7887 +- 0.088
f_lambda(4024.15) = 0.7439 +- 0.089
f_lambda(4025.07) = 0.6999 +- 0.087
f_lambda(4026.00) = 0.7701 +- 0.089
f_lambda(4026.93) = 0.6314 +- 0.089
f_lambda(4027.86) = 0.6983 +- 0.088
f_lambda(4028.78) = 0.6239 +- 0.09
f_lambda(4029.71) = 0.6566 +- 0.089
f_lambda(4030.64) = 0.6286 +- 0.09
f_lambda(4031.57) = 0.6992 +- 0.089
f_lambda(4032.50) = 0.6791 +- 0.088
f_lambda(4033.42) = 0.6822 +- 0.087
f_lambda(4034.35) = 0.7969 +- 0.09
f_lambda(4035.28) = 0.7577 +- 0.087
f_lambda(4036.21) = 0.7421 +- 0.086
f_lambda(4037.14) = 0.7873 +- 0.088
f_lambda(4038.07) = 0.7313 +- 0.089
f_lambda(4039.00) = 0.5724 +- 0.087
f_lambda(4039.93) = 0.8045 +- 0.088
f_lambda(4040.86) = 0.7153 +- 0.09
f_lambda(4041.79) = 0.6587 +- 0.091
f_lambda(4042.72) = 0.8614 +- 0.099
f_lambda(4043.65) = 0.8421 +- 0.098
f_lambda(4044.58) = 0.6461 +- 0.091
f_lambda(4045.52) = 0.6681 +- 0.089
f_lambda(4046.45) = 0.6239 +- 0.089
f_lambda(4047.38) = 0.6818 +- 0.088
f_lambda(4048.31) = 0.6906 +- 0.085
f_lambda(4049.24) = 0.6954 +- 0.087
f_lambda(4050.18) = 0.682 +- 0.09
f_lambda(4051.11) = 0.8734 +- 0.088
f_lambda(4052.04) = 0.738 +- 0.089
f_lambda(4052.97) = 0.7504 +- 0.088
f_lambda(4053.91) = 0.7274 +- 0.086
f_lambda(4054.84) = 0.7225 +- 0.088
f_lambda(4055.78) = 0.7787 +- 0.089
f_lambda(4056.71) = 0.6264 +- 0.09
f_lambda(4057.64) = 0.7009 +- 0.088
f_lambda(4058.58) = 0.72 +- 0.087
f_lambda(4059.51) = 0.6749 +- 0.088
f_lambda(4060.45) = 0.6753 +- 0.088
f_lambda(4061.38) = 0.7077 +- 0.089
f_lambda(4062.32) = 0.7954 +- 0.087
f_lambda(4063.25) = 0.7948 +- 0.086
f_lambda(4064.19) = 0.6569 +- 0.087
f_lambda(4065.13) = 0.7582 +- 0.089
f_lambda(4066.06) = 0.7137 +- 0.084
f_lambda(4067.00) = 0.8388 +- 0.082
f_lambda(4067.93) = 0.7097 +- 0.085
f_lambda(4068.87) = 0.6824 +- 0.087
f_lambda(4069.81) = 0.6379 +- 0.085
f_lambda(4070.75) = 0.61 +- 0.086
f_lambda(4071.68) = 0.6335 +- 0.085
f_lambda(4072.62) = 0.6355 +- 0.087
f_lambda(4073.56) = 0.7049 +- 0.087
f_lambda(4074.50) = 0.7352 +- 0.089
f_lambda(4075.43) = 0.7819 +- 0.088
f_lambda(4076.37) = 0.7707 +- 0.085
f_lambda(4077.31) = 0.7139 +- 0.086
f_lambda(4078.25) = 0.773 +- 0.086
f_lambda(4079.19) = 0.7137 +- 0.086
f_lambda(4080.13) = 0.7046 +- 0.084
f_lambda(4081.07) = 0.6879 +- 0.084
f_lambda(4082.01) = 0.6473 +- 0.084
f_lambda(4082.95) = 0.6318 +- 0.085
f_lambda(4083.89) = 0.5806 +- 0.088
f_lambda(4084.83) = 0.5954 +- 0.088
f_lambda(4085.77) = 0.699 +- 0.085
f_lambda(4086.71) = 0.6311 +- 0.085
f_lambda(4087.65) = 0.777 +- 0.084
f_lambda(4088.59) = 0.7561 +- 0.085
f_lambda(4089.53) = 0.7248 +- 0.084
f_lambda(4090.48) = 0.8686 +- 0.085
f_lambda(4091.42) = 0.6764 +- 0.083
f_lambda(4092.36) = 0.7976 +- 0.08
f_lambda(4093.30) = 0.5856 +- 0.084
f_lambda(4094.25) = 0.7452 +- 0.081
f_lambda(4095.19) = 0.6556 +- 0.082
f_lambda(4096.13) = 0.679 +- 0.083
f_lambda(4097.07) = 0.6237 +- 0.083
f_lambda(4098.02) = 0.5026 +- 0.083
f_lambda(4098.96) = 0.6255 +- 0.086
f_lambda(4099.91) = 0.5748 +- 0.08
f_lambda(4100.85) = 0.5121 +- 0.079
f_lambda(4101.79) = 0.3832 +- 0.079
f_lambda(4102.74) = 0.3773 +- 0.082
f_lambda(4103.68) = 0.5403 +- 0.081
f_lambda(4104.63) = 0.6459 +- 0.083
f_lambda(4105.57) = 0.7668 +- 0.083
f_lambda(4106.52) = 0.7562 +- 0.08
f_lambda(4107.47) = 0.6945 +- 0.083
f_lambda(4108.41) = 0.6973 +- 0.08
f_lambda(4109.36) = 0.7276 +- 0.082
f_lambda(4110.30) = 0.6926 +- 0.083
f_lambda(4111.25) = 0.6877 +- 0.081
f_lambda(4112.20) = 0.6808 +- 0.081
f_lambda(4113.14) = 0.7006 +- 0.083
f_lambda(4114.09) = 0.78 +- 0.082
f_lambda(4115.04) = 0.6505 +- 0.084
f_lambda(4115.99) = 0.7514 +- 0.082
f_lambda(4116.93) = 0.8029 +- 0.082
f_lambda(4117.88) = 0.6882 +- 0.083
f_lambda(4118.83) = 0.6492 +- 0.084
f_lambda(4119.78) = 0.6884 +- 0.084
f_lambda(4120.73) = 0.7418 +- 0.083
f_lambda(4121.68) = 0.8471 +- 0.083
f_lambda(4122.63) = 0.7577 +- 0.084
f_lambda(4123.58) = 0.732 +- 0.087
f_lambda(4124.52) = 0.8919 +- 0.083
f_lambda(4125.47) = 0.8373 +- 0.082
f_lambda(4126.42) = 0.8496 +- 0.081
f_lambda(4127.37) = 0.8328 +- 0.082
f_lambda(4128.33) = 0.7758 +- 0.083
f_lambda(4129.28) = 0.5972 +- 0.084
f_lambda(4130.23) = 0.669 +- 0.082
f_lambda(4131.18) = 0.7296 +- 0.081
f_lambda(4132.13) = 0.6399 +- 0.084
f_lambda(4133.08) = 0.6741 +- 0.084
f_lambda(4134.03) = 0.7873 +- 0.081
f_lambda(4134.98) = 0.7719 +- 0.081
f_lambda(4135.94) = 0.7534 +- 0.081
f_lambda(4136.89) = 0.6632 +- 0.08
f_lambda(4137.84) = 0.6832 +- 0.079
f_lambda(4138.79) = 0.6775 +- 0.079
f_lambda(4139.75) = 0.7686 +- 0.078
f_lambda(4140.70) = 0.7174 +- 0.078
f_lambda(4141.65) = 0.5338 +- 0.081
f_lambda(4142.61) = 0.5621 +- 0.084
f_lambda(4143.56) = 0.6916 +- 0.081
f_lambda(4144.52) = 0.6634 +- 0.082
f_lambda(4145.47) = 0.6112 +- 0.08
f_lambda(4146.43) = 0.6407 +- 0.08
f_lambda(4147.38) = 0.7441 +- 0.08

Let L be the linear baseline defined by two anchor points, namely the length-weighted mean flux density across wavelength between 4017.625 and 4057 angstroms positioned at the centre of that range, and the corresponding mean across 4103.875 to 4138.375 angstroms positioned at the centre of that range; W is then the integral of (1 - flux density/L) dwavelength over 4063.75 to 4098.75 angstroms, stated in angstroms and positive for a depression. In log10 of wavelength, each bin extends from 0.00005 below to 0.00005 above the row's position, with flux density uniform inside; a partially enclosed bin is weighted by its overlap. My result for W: 1.5 angstroms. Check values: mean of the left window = 0.716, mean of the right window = 0.729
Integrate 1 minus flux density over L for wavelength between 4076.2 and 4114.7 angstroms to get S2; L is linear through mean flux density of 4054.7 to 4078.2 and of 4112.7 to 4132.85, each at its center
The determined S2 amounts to 3.2 angstroms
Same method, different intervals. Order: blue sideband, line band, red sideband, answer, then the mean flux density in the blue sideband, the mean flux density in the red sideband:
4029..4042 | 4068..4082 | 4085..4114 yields -0.4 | 0.707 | 0.66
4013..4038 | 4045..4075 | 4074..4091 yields 0.3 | 0.722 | 0.711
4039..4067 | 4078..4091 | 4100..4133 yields 0.2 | 0.723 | 0.698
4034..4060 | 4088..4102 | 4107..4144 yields 1.3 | 0.723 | 0.72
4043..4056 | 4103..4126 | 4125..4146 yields -0.5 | 0.723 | 0.704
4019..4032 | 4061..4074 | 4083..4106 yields -0.9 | 0.698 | 0.638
